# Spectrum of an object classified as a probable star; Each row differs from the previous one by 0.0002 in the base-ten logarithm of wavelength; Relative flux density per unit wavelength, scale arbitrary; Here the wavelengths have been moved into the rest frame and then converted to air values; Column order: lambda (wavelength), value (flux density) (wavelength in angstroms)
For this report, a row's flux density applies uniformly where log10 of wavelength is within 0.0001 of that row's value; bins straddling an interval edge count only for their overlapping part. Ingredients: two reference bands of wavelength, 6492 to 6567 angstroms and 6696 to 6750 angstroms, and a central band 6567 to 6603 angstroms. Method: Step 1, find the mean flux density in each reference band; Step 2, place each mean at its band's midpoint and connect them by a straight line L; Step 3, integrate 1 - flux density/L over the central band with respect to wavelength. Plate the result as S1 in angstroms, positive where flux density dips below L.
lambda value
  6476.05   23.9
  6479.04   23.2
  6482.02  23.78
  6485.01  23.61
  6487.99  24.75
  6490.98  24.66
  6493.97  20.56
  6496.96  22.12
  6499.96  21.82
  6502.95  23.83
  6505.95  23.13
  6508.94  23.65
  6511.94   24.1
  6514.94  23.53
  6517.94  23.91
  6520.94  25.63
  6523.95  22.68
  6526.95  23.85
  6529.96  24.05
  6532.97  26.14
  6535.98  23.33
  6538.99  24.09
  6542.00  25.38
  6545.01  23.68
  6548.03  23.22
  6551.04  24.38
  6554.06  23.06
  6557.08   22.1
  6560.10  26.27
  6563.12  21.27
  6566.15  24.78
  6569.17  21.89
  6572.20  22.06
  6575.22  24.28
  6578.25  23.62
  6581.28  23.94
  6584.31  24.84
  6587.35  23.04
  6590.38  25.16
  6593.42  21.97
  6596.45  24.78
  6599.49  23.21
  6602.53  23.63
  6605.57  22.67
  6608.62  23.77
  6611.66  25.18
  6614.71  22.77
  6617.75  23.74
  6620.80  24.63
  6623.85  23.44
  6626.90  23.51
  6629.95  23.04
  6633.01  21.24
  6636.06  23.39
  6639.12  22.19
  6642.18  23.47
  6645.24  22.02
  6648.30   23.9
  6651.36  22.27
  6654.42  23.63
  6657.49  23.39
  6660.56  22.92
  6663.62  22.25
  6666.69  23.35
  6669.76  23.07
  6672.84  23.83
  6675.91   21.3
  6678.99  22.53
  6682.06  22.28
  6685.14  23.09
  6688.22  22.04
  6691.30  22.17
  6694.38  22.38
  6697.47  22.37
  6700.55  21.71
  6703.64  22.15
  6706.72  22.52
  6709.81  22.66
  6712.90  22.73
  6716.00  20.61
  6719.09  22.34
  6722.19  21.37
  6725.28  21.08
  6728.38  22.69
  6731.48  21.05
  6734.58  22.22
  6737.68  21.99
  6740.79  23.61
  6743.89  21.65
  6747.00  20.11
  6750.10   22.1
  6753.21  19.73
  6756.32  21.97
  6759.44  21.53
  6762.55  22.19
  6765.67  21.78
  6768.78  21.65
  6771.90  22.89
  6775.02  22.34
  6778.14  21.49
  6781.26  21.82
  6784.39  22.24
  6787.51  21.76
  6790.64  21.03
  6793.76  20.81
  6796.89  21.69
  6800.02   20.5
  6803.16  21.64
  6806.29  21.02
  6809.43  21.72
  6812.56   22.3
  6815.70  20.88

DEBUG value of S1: -0.7 angstroms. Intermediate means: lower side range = 23.6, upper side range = 21.9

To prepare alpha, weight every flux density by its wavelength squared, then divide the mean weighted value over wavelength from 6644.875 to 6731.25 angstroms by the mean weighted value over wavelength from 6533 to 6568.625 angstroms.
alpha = 0.98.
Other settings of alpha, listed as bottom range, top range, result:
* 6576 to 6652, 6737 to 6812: 0.97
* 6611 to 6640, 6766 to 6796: 0.98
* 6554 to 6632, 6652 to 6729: 0.98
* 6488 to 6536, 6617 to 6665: 1.02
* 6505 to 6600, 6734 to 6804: 0.97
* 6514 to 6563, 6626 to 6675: 0.99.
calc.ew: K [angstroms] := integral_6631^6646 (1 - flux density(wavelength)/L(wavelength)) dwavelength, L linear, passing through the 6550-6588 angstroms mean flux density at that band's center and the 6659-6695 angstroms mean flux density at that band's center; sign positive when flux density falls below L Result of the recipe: 0.3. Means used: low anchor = 23.5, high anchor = 22.6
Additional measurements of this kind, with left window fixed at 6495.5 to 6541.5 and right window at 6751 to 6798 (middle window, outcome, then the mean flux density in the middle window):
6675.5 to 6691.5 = 0.07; 22.3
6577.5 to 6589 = -0.33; 23.9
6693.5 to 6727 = 0.31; 22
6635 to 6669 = -0.46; 23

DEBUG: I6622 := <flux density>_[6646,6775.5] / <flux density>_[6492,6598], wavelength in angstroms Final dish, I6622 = 0.94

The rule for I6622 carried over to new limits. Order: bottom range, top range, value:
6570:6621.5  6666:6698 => 0.95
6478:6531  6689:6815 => 0.93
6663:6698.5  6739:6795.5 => 0.96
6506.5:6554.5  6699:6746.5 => 0.91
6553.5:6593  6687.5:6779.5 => 0.93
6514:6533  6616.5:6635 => 0.96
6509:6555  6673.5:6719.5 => 0.92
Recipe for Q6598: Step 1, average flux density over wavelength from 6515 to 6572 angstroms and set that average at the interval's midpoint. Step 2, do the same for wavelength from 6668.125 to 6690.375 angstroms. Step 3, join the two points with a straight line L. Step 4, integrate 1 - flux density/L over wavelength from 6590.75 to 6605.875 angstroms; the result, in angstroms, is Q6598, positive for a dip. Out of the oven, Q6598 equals -0.1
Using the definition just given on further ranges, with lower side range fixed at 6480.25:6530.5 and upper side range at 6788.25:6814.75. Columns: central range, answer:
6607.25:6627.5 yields -1.1 angstroms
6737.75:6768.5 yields 0.1 angstroms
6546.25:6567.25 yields -0.4 angstroms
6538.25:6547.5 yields -0.4 angstroms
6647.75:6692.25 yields -1.0 angstroms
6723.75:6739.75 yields 0.0 angstroms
